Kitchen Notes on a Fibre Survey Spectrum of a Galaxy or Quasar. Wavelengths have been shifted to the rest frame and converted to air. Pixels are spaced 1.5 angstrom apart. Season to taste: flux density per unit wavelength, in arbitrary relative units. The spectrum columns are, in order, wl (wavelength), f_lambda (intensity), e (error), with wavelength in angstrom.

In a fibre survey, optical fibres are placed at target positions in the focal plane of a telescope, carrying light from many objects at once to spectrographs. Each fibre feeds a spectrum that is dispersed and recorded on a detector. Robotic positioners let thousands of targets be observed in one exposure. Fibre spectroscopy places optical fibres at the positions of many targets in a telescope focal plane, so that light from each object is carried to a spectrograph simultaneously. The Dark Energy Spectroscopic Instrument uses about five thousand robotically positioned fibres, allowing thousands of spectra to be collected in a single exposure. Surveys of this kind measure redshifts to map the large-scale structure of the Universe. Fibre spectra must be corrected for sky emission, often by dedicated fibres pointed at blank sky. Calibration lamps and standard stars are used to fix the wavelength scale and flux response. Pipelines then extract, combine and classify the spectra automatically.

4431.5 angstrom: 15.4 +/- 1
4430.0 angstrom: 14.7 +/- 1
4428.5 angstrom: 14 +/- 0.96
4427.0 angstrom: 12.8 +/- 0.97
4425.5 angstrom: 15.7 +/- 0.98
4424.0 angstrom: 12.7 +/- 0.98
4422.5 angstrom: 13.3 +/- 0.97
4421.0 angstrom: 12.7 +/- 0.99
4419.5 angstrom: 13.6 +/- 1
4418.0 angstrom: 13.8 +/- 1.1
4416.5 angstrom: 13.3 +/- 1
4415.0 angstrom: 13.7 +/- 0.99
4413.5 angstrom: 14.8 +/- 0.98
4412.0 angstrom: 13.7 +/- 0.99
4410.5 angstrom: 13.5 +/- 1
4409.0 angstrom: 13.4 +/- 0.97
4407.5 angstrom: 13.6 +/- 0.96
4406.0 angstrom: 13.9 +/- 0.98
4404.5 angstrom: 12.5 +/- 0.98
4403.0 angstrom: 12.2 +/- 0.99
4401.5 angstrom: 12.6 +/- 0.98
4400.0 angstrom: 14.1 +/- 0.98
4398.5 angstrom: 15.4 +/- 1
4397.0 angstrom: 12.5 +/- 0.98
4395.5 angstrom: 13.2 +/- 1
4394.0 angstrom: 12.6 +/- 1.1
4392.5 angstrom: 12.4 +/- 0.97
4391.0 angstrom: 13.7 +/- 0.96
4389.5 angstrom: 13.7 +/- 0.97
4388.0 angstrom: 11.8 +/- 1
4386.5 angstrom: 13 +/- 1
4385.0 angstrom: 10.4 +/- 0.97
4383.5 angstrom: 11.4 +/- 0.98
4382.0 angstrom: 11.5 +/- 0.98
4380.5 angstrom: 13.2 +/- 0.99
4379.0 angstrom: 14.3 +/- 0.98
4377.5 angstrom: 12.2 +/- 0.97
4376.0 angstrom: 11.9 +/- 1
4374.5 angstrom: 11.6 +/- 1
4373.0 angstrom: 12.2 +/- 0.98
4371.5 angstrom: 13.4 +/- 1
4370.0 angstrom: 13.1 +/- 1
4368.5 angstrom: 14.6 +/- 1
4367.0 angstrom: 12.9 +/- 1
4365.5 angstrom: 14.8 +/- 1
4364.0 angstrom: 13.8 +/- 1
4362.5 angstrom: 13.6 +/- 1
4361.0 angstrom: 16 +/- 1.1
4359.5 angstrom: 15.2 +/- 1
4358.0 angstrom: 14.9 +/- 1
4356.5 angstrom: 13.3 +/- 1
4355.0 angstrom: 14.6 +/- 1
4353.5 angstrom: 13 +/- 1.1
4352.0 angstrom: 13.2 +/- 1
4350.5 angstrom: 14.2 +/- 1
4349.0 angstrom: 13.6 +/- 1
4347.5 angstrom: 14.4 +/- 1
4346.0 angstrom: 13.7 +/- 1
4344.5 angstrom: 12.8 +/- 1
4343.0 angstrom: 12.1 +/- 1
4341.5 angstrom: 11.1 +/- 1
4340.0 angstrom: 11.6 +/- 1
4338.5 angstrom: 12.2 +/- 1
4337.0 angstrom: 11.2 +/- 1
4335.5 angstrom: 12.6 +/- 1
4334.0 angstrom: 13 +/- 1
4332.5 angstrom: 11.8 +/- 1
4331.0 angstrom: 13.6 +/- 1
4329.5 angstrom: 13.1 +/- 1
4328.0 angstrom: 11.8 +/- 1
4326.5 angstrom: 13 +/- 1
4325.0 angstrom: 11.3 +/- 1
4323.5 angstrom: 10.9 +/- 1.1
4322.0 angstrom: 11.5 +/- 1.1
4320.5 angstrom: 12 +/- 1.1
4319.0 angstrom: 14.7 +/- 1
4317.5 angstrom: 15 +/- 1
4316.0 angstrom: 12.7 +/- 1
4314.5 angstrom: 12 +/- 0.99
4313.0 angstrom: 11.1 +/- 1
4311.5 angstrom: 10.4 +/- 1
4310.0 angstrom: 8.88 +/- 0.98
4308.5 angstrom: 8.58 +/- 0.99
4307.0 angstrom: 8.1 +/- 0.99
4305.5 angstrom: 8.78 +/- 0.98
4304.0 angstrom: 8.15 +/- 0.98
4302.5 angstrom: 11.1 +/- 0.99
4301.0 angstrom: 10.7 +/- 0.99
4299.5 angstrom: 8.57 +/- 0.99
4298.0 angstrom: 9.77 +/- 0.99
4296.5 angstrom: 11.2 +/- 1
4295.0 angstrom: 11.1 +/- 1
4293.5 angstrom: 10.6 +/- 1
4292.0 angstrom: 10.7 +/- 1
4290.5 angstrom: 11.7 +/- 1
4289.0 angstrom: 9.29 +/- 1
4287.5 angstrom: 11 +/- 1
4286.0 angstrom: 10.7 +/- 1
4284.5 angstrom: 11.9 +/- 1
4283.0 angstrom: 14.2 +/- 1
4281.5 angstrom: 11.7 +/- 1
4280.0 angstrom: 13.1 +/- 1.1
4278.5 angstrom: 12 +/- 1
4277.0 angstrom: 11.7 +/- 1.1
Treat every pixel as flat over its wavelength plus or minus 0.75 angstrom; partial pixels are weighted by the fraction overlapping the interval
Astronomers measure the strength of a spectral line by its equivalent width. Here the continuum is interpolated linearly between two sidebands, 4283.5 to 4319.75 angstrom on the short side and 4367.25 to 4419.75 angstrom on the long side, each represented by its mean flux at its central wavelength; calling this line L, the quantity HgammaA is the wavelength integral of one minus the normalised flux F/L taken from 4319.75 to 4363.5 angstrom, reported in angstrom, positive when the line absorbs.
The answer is -4.5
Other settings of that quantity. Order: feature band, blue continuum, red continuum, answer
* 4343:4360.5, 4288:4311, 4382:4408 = -3.6 angstrom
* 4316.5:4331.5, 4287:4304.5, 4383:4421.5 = -2.2 angstrom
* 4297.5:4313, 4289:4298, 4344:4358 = 2.7 angstrom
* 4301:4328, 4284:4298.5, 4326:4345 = 1.2 angstrom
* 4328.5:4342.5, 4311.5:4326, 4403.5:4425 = 0.3 angstrom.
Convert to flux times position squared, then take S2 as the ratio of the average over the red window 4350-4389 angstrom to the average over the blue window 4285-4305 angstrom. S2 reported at 1.32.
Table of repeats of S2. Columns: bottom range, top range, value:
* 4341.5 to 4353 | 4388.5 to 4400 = 1.03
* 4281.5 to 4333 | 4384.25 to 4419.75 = 1.23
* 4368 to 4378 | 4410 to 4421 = 1.10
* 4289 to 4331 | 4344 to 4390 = 1.24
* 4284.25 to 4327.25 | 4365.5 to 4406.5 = 1.23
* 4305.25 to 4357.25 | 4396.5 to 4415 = 1.15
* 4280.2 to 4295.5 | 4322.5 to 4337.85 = 1.10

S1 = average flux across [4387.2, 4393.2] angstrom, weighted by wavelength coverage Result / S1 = 12.9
